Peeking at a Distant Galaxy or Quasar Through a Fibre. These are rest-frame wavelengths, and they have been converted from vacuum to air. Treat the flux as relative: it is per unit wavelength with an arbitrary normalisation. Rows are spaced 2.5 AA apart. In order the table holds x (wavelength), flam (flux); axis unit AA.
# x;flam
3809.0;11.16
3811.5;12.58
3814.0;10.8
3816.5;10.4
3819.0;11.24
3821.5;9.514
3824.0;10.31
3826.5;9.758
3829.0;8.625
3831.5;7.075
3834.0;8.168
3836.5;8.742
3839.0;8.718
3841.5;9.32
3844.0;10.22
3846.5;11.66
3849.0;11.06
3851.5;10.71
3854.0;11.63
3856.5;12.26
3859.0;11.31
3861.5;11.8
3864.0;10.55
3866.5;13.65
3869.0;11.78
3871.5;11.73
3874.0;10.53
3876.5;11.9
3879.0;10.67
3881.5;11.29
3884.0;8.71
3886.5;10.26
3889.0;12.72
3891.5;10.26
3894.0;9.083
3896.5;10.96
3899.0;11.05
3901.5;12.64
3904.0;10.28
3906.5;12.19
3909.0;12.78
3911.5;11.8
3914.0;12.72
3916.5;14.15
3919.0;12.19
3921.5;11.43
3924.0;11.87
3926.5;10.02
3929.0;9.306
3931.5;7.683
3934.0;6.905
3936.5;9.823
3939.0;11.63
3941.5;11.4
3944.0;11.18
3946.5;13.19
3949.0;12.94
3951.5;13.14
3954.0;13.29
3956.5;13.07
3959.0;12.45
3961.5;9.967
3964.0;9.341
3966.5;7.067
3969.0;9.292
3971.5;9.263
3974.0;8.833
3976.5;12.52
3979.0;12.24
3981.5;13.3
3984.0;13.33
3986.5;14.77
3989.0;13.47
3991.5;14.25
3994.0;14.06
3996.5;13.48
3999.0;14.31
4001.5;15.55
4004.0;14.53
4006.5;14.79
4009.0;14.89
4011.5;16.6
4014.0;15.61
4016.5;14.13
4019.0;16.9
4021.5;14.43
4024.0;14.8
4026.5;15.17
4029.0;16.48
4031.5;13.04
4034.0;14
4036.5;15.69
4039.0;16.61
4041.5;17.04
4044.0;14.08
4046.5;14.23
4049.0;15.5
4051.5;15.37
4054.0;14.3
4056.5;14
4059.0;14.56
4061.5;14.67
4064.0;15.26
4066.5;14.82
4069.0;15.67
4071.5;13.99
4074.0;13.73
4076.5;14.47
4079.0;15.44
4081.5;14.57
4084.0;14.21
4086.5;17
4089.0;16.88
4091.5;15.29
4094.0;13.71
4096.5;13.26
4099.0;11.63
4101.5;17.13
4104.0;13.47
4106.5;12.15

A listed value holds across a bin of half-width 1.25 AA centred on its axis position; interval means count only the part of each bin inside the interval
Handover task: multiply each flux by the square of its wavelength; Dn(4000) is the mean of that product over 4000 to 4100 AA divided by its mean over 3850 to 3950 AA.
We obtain 1.4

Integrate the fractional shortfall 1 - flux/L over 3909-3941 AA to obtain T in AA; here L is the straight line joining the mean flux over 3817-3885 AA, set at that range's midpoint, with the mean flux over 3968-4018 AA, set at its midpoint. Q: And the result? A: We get 3.04 AA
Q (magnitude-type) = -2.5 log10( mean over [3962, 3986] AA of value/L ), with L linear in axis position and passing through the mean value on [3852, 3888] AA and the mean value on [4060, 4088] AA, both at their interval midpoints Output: 0.23 mag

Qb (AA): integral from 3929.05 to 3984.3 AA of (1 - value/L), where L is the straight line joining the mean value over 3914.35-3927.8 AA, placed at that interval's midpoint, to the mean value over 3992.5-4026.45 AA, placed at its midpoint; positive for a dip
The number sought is 9.45 AA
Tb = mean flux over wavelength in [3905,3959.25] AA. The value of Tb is 11.6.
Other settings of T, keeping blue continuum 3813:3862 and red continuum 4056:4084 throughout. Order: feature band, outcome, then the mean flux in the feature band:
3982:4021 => -4.0 AA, 14.7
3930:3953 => 2.4 AA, 10.9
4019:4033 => -1.2 AA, 15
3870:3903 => 0.5 AA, 10.9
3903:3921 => -1.1 AA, 12.3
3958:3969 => 2.6 AA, 9.6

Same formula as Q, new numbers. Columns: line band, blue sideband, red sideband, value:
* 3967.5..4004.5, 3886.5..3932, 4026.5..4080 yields 0.038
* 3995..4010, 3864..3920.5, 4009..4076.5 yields -0.038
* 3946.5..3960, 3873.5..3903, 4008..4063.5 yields -0.025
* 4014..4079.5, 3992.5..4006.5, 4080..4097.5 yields -0.015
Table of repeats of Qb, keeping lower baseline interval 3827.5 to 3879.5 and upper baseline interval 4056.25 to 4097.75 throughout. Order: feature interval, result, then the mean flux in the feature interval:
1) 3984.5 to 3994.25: -0.69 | 14.1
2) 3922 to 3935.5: 3.03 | 9.3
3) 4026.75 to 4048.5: -1.69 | 15.2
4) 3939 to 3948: 0.27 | 11.9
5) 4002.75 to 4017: -1.68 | 15.1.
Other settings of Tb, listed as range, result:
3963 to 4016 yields 13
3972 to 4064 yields 14.5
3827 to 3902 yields 10.6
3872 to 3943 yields 10.9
